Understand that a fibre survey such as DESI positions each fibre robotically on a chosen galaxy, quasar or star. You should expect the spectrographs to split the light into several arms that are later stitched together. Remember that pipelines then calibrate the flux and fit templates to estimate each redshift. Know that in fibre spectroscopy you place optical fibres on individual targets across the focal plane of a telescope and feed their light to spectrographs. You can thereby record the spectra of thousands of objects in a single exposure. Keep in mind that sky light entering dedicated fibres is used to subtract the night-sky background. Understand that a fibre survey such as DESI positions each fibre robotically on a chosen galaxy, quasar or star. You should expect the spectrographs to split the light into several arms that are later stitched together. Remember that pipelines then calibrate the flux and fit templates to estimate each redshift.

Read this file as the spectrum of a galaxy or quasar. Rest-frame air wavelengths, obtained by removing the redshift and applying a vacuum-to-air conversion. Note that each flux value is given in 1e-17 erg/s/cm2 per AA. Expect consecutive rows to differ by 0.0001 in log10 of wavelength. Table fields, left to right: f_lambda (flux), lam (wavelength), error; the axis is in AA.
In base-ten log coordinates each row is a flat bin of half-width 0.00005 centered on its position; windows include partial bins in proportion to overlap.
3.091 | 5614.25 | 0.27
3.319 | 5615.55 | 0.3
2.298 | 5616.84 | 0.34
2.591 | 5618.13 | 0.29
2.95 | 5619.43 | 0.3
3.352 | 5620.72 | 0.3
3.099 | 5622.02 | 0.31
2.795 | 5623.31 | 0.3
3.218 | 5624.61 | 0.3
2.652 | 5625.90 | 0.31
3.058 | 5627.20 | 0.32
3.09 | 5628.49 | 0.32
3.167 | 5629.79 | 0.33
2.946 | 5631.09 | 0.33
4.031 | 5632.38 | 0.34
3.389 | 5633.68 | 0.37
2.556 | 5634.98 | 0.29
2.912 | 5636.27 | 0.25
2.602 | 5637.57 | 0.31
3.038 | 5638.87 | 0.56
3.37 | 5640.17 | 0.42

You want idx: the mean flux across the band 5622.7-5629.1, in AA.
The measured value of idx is 2.96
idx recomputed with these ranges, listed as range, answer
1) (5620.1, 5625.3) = 3.11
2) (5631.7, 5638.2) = 3.1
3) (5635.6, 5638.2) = 2.76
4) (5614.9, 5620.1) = 2.79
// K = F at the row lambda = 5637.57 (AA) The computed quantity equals 2.602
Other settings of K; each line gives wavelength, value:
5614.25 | 3.091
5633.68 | 3.389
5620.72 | 3.352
